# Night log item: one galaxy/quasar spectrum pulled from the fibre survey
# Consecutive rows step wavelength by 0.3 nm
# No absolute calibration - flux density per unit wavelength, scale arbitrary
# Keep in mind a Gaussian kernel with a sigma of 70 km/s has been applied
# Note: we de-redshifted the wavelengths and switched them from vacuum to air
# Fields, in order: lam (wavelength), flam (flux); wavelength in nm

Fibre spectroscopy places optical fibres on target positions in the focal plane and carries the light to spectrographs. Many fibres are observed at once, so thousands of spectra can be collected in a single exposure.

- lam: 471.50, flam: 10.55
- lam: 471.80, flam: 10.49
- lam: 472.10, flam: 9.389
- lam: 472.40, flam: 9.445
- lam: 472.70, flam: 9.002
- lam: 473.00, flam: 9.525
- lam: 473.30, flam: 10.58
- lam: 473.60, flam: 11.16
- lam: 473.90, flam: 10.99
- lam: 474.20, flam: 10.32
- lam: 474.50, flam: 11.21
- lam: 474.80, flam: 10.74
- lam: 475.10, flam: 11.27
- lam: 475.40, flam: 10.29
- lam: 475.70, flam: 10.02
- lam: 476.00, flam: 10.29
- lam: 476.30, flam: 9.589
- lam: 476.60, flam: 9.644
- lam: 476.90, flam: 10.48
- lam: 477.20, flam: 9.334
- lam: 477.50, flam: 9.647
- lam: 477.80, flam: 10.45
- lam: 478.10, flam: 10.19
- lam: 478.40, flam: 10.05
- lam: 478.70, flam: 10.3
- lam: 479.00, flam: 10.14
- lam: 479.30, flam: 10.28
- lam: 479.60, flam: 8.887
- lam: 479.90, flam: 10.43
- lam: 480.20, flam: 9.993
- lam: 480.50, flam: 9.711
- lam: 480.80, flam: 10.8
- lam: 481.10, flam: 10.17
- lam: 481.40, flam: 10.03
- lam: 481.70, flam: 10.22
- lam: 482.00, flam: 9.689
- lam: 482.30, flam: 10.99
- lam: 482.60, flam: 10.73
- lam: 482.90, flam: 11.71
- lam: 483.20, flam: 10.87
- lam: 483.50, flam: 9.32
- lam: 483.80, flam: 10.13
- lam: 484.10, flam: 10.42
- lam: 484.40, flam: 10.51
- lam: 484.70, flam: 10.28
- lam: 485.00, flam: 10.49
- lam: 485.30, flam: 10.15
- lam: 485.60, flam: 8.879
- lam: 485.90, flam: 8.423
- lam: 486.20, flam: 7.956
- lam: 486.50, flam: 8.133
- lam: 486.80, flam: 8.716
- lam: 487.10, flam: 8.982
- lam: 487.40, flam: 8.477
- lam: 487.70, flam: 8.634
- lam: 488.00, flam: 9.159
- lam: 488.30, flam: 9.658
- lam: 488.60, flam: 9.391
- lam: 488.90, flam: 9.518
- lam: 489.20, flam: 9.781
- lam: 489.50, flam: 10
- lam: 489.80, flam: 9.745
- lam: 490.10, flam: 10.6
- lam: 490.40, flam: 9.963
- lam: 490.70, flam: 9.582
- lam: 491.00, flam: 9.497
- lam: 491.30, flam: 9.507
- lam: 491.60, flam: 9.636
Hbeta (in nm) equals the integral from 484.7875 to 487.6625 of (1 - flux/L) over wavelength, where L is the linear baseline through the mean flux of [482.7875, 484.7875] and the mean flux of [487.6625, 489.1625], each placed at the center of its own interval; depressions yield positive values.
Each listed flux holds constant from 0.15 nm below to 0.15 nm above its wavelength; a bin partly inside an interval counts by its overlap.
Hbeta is 0.28 nm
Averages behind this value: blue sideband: 10.4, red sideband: 9.36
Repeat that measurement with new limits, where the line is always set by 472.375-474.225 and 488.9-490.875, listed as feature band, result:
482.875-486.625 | 0.10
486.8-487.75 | 0.12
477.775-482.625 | -0.04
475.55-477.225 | 0.03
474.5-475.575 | -0.07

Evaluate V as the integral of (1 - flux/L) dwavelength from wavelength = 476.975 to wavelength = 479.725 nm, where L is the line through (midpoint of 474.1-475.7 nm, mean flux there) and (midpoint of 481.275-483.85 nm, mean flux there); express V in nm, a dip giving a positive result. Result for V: 0.17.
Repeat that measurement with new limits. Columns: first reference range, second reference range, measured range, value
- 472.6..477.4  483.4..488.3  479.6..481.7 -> -0.07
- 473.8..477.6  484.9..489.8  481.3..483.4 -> -0.21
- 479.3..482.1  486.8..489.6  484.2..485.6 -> -0.09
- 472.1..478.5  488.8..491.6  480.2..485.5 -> -0.19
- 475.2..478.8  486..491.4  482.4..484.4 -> -0.19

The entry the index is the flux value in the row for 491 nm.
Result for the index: 9.497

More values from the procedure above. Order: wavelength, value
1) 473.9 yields 10.99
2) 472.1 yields 9.389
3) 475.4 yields 10.29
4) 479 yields 10.14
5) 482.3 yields 10.99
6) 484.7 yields 10.28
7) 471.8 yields 10.49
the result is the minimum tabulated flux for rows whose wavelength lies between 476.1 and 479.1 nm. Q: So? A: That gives 9.334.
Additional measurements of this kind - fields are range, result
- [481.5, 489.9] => 7.956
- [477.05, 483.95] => 8.887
